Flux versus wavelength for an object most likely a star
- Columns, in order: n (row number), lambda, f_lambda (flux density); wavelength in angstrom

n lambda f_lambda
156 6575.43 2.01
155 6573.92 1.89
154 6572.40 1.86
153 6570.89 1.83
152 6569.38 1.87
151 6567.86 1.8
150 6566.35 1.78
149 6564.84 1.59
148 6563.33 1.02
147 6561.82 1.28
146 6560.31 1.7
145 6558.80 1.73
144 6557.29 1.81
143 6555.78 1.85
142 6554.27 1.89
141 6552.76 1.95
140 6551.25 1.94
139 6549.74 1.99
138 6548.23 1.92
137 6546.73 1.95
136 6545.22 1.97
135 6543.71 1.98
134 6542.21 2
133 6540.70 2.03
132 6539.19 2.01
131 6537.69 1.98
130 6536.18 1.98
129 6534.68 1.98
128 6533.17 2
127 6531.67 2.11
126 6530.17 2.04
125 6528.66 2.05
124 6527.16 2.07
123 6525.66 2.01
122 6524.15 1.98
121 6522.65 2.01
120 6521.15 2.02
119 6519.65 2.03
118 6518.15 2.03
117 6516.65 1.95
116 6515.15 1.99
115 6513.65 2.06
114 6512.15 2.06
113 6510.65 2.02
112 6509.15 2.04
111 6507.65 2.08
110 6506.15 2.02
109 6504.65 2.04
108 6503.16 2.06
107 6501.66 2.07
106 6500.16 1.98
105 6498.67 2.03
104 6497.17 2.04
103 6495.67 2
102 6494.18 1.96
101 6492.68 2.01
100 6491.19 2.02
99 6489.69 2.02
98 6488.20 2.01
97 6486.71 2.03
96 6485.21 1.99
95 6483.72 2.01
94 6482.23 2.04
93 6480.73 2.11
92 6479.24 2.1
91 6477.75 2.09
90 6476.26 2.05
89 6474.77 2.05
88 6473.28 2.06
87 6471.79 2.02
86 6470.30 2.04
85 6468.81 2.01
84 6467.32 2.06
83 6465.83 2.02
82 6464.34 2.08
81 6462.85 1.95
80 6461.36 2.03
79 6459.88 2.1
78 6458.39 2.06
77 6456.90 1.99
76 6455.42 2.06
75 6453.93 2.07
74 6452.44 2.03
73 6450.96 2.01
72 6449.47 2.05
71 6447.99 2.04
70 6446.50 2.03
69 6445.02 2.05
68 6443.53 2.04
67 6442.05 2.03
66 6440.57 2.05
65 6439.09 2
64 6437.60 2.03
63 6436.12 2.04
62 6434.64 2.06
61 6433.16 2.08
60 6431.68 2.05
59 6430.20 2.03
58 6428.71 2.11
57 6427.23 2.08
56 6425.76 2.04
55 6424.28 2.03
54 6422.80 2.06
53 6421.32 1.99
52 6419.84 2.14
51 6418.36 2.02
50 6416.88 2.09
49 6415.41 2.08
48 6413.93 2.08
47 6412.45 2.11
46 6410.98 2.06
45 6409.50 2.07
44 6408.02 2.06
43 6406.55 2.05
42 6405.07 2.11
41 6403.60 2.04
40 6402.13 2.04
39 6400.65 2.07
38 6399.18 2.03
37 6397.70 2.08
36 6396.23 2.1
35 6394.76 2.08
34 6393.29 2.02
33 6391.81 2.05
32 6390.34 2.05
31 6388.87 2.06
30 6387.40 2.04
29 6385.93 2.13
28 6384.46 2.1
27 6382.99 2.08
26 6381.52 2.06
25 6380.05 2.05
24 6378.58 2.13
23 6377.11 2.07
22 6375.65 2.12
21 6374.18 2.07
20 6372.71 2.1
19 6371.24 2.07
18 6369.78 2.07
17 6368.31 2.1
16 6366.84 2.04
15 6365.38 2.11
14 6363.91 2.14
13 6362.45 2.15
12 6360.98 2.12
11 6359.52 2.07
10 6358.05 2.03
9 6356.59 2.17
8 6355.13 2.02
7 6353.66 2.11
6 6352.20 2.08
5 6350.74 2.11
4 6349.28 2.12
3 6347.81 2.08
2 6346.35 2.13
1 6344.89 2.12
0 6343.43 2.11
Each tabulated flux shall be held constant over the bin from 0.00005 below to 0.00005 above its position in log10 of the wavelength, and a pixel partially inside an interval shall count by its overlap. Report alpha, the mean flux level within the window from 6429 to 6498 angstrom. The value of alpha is 2.04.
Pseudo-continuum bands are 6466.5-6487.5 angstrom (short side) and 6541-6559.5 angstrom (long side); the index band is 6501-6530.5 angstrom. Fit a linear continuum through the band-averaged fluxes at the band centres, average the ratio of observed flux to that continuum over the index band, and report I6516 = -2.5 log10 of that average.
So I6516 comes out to -0.03 mag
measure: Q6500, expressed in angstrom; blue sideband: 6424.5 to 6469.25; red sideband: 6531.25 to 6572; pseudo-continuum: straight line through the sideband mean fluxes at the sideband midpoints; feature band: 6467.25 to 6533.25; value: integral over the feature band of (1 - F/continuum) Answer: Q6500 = -3.06 angstrom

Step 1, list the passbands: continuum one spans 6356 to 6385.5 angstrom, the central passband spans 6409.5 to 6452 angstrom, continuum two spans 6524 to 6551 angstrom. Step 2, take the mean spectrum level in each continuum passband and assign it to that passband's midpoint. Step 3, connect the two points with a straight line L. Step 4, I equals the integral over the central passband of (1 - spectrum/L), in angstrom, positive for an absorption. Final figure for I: 0.14 angstrom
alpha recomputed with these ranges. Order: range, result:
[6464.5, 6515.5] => 2.04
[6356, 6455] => 2.07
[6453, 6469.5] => 2.04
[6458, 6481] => 2.05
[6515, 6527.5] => 2.01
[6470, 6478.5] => 2.05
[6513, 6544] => 2.02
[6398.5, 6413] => 2.06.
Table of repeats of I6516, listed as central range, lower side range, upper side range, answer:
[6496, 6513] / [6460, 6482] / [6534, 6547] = -0.010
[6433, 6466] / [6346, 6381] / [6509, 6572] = -0.018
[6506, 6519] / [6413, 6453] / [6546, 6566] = -0.099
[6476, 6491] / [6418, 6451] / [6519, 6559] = -0.016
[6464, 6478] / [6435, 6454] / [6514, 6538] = -0.009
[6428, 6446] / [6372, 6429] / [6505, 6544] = 0.005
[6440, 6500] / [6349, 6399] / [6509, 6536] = 0.005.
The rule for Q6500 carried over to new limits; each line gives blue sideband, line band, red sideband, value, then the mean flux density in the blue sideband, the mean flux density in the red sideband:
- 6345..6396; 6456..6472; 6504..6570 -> -0.3 angstrom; 2.09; 1.92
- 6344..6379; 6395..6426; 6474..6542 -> 0.1 angstrom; 2.1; 2.03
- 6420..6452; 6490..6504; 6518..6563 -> -0.3 angstrom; 2.04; 1.93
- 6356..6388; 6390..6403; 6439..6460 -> 0.1 angstrom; 2.09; 2.04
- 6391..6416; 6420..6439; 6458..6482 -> 0.1 angstrom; 2.07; 2.05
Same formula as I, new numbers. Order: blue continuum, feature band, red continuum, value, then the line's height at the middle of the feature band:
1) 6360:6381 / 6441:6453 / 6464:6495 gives 0.11 angstrom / 2.05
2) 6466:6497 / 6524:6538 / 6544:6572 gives -1.17 angstrom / 1.87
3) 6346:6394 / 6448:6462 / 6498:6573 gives -0.27 angstrom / 2.01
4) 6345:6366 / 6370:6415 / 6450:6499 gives 0.20 angstrom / 2.08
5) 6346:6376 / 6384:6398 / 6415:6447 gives 0.04 angstrom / 2.08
